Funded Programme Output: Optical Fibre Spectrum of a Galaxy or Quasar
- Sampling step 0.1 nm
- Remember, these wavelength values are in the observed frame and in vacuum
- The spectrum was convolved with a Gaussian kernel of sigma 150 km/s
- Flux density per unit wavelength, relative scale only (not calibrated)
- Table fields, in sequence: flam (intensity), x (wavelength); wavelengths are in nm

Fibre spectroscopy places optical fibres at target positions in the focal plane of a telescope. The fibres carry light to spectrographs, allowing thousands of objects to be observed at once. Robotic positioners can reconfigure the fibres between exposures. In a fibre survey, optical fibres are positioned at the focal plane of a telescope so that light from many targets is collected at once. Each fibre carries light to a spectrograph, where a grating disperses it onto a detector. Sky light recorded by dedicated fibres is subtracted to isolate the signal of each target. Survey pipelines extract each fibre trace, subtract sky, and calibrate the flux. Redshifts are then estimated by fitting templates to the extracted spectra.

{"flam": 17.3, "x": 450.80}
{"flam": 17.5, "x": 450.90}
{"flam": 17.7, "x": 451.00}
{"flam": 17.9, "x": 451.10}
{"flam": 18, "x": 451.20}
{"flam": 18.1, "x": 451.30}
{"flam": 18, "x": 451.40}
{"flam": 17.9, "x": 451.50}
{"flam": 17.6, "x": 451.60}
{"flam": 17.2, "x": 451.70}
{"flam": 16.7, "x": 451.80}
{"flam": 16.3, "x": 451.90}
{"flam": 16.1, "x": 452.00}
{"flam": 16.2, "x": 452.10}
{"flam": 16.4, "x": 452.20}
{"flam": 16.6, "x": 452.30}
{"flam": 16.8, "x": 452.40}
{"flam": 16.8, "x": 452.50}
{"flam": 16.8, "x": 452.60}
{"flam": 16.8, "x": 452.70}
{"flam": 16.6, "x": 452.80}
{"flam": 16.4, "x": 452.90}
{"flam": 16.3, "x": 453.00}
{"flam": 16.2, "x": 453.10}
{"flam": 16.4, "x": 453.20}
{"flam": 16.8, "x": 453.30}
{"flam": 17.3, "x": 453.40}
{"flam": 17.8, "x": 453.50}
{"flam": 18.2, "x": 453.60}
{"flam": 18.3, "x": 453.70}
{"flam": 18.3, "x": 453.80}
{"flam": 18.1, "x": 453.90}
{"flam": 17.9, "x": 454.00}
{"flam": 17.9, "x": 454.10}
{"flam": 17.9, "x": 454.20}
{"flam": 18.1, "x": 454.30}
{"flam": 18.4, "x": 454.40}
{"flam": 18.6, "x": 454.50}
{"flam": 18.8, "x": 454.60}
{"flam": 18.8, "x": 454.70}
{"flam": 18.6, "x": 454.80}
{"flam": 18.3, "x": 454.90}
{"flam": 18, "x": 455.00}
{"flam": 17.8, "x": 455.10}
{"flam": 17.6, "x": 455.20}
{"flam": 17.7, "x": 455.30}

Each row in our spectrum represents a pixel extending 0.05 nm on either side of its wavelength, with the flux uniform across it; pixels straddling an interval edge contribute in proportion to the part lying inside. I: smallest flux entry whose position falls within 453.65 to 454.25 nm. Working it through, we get 17.9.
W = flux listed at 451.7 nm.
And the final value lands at 17.2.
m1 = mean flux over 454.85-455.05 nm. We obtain 18.1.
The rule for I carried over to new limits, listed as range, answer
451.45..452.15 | 16.1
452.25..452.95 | 16.4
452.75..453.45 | 16.2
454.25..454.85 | 18.1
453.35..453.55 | 17.3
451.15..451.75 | 17.2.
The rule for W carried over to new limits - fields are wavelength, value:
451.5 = 17.9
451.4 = 18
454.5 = 18.6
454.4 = 18.4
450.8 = 17.3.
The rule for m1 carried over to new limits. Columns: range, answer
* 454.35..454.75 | 18.6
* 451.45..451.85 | 17.4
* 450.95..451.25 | 17.9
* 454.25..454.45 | 18.2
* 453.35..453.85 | 18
